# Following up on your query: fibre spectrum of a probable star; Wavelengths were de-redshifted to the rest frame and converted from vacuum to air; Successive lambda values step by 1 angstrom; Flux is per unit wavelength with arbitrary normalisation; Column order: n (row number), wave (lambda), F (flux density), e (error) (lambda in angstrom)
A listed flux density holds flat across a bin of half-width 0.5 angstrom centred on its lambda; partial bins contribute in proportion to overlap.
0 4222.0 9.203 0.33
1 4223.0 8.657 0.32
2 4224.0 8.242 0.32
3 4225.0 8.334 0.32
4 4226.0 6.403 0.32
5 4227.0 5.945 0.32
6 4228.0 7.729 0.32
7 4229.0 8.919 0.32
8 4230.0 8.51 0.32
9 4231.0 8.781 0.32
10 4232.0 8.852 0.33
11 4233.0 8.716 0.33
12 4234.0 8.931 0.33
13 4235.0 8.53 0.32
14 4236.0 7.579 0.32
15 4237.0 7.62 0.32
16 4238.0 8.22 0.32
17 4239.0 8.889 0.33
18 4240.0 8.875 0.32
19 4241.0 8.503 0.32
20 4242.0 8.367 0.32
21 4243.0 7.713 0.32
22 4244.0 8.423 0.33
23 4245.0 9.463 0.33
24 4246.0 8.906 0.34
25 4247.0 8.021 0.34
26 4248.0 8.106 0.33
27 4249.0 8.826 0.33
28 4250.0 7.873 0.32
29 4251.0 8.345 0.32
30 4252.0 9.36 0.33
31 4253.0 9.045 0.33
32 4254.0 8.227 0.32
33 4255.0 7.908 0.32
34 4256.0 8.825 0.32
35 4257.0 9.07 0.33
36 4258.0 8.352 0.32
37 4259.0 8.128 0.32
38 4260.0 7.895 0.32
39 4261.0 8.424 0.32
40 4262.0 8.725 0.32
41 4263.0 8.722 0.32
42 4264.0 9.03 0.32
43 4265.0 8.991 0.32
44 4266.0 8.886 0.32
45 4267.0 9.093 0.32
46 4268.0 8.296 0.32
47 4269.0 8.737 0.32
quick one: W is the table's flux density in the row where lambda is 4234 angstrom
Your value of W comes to 8.931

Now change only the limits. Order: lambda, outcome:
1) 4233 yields 8.716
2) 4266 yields 8.886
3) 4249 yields 8.826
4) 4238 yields 8.22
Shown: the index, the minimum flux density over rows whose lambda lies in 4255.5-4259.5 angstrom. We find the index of 8.128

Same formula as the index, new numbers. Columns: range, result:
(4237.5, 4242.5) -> 8.22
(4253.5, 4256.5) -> 7.908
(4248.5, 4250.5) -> 7.873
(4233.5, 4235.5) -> 8.53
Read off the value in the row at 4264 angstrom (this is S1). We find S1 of 9.03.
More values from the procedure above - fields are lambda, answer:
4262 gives 8.725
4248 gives 8.106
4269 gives 8.737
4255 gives 7.908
